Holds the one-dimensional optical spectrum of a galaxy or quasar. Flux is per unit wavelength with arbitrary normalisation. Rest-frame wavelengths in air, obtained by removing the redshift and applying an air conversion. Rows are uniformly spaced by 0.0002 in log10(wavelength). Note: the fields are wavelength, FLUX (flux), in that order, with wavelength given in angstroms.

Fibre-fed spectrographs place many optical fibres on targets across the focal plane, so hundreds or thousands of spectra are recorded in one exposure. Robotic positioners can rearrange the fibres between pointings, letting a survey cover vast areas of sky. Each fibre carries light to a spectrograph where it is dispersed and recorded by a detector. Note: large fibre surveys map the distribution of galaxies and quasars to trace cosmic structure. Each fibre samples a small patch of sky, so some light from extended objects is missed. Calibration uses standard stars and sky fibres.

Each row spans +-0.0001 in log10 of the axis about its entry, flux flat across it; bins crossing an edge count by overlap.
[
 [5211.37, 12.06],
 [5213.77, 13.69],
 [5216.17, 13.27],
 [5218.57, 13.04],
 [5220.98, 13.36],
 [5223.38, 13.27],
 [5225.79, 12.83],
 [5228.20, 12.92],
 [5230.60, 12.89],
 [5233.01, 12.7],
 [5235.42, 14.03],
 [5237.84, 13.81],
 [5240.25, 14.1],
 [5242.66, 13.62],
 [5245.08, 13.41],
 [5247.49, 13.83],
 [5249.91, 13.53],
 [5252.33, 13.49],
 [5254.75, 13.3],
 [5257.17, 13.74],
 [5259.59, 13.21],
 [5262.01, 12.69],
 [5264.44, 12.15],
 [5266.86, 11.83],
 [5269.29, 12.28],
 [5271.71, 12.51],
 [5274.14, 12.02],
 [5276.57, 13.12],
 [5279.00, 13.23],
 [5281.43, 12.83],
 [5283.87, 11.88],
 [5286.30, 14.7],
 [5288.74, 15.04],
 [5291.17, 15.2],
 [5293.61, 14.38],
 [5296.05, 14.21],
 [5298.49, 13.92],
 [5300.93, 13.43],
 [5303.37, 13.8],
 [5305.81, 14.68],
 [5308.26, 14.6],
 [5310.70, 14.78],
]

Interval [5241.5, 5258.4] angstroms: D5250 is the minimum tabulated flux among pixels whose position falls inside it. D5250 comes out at 13.3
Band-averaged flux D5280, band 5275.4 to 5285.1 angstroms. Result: 12.8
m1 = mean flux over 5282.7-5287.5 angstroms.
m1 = 13.3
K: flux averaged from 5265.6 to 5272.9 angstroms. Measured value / 12.2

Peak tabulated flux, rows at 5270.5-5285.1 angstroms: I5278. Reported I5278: 13.23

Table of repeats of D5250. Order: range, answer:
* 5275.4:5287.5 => 11.88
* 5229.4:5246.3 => 12.7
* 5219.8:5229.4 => 12.83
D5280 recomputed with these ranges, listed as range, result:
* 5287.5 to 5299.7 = 14.5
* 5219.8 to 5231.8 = 13.1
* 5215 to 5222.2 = 13.2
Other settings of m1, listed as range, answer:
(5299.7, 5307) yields 14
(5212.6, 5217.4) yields 13.5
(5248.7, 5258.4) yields 13.5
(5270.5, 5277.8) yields 12.6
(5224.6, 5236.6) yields 13.1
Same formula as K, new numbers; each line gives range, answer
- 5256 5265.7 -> 12.9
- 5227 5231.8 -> 12.9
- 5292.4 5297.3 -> 14.3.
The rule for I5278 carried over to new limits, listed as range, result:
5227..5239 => 14.03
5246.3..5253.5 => 13.83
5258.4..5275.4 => 13.21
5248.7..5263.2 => 13.74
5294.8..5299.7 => 14.21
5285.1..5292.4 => 15.2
